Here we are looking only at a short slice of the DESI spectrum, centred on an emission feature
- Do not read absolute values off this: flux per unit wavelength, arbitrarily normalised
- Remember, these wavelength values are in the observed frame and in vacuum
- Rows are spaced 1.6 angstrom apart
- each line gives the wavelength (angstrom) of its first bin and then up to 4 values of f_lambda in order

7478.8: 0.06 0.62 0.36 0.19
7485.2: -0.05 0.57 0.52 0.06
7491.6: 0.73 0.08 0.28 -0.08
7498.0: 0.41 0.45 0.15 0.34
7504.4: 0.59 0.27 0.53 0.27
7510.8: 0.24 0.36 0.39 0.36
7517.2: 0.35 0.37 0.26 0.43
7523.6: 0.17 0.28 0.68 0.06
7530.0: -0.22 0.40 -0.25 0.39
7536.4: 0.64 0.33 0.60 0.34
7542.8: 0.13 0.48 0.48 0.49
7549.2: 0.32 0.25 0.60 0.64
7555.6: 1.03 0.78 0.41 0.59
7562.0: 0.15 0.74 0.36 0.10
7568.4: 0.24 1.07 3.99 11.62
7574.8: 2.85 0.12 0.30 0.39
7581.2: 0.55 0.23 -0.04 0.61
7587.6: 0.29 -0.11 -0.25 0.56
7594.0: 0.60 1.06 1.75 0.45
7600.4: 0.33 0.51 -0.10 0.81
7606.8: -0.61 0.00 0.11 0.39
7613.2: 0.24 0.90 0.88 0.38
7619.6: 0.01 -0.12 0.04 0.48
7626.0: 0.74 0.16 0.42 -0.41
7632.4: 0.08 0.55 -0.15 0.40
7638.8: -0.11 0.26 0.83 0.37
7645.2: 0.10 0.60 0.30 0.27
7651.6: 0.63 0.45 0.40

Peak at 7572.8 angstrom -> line H-alpha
